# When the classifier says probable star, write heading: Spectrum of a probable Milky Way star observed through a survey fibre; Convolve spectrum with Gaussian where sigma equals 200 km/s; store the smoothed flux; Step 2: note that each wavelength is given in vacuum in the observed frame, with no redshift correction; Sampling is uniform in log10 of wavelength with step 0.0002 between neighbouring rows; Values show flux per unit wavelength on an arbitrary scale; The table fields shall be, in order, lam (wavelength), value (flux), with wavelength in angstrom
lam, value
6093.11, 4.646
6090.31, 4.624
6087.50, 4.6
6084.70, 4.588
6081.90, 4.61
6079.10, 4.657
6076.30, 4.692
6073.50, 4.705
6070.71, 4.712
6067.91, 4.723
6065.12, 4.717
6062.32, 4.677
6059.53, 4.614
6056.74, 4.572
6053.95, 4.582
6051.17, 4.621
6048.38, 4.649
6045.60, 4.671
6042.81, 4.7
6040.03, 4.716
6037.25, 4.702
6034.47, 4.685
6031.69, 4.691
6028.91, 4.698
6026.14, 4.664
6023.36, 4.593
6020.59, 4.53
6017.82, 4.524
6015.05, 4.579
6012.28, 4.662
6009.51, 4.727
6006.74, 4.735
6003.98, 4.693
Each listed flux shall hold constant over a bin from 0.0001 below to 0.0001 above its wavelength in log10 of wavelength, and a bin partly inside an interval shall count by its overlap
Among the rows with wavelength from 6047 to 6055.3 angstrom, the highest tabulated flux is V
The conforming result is 4.649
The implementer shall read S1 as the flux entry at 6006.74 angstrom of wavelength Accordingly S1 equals 4.735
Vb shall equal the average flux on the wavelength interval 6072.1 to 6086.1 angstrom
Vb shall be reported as 4.65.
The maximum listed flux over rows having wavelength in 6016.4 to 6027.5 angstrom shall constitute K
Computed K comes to 4.664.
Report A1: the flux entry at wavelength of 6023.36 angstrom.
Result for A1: 4.593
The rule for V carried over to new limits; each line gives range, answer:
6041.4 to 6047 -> 4.7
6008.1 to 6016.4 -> 4.727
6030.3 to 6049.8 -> 4.716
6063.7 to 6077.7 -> 4.723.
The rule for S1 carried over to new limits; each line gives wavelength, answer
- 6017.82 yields 4.524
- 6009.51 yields 4.727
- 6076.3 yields 4.692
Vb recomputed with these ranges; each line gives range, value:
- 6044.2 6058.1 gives 4.62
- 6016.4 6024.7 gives 4.55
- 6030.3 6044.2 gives 4.7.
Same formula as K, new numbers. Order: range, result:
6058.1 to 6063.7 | 4.677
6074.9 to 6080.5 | 4.692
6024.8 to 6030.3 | 4.698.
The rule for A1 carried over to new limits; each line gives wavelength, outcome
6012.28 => 4.662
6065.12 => 4.717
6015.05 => 4.579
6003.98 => 4.693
